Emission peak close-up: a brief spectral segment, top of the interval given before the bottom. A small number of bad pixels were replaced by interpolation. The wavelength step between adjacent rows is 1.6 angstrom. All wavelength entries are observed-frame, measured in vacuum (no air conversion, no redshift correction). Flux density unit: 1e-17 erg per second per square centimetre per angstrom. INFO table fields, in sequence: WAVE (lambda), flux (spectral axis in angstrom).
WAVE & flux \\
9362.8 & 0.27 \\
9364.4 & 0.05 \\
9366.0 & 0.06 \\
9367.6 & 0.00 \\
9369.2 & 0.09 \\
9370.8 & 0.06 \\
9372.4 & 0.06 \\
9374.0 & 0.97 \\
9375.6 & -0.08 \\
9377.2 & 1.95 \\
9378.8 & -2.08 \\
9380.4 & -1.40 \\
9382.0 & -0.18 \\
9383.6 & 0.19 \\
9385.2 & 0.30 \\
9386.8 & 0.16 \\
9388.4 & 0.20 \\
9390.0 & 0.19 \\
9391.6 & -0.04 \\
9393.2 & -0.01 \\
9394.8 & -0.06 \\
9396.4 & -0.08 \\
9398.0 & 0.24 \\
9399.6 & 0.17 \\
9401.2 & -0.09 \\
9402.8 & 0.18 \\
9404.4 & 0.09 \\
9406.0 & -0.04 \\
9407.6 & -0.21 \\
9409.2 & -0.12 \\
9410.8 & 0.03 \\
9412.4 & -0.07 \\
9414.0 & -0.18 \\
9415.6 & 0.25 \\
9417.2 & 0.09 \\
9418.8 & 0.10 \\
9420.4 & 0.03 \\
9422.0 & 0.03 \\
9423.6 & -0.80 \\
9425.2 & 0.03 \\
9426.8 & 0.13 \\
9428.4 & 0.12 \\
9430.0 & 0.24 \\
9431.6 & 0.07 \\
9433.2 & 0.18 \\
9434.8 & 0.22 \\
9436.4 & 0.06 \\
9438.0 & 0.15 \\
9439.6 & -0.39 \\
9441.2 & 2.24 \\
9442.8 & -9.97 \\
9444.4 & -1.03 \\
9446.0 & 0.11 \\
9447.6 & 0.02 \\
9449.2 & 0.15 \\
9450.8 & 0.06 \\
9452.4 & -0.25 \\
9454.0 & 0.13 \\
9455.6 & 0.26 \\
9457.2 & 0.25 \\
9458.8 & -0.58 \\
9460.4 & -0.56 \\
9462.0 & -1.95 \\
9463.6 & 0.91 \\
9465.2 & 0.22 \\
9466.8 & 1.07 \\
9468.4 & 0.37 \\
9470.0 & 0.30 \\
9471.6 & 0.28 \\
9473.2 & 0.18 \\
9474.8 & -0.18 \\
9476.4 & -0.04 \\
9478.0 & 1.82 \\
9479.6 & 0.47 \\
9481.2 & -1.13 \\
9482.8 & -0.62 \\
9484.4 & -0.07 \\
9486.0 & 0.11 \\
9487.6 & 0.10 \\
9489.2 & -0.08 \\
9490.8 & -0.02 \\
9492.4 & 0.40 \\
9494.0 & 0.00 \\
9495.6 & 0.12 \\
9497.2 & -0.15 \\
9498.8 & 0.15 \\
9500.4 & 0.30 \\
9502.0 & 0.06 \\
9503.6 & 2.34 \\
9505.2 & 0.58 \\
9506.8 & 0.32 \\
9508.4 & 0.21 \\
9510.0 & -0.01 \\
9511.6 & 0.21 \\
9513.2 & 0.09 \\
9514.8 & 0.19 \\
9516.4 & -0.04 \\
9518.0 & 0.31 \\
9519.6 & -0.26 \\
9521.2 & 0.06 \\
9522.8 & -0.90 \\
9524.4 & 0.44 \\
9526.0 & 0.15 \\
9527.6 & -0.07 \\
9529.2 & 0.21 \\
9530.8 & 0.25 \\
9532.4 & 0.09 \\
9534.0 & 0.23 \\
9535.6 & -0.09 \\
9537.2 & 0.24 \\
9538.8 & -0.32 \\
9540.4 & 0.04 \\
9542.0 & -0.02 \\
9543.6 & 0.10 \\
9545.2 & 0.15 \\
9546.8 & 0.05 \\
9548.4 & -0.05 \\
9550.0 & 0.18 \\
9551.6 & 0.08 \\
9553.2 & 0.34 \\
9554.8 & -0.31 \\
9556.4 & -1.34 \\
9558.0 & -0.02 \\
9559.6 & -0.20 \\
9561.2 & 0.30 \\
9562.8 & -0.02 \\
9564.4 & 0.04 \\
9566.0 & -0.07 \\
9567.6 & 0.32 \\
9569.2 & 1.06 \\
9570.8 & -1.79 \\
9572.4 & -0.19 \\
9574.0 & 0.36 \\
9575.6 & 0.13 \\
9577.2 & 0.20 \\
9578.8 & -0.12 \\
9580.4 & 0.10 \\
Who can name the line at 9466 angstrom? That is [O III]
